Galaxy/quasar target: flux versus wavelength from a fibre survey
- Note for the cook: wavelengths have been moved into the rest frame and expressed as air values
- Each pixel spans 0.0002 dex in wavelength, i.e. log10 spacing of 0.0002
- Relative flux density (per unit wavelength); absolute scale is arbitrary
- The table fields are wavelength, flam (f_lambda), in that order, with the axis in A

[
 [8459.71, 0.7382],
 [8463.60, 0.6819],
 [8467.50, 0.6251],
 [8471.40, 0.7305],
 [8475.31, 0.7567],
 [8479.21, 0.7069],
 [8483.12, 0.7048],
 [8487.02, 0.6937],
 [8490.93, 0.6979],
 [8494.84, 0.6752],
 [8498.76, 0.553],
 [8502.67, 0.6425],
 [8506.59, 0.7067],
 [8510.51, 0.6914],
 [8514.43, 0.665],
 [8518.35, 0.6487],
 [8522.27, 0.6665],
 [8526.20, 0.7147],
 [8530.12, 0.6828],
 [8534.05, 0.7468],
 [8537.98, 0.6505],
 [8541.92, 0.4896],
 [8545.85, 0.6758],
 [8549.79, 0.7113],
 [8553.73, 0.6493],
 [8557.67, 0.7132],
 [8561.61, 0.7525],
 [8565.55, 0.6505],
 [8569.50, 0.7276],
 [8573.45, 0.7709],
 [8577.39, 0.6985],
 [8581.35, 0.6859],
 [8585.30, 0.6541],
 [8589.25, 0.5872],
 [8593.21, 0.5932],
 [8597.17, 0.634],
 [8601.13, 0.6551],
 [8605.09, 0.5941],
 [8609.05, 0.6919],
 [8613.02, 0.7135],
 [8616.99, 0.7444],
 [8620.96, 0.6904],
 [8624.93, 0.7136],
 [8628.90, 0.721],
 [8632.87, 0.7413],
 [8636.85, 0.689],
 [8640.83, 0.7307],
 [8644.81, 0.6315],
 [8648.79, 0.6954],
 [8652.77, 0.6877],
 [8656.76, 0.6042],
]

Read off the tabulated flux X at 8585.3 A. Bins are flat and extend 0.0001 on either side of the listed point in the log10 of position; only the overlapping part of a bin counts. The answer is 0.6541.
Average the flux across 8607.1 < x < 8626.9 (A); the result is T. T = 0.711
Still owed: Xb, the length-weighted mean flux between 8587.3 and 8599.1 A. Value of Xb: 0.604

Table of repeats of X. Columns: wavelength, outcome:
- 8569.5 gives 0.7276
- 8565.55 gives 0.6505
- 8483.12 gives 0.7048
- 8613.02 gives 0.7135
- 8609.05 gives 0.6919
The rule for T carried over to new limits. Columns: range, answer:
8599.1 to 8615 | 0.664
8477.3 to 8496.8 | 0.696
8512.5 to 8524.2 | 0.66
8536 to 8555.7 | 0.635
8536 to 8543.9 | 0.57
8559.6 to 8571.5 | 0.71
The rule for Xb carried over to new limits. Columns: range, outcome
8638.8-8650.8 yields 0.686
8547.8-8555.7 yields 0.68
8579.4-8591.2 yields 0.643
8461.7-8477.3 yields 0.698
